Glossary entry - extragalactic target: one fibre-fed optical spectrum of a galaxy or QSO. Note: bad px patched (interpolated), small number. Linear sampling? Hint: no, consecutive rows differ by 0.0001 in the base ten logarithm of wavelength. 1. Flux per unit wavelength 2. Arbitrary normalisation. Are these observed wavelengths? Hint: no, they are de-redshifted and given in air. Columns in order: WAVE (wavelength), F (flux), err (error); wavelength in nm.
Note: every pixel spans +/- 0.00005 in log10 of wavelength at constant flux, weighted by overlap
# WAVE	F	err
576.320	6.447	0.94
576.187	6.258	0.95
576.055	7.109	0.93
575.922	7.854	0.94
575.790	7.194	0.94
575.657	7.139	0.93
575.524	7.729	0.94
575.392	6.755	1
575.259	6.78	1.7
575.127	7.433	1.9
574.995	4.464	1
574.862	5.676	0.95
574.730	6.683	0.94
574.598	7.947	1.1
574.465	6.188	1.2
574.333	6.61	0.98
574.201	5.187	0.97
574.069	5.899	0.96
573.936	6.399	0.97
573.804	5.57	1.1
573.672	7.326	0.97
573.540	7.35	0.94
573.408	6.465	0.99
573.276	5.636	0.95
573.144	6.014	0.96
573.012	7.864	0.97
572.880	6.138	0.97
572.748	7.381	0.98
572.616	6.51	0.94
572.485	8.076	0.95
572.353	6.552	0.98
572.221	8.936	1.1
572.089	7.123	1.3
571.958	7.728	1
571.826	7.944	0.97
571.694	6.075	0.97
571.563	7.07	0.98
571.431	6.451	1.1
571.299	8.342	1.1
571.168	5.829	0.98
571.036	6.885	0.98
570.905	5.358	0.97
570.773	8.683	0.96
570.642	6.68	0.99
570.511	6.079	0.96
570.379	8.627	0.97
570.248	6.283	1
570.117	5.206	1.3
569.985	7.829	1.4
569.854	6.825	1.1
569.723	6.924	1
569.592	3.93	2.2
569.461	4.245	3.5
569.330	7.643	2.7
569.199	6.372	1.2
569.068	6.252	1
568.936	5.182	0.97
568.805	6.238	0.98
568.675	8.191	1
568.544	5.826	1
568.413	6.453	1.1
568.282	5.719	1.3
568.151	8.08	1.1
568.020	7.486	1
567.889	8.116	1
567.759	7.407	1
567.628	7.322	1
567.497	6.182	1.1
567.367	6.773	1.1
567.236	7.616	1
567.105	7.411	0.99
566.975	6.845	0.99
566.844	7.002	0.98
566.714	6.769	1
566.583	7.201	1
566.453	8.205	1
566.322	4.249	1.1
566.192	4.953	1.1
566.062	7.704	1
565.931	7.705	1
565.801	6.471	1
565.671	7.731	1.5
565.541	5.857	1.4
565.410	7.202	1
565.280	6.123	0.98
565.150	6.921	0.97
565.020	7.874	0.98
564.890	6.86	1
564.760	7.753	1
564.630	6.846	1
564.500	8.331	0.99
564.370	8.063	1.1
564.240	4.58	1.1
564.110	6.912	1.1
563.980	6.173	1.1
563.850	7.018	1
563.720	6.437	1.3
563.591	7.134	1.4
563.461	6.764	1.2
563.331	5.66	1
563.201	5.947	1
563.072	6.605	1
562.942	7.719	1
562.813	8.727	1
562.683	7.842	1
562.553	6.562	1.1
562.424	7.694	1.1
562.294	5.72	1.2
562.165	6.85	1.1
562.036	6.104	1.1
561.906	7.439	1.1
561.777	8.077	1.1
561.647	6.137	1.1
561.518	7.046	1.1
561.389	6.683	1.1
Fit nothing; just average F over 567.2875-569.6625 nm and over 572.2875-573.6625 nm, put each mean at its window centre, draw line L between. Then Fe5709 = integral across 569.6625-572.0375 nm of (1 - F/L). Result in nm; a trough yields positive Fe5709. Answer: -0.09 nm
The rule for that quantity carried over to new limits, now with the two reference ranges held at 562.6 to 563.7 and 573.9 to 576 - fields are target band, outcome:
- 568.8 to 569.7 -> 0.145 nm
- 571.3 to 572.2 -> -0.069 nm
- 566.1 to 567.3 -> 0.031 nm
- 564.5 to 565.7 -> -0.020 nm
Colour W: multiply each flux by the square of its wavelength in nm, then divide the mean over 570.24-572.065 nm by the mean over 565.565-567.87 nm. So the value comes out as 1.03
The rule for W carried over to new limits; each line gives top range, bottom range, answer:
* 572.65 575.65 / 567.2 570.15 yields 1.01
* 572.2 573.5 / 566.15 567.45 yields 1.05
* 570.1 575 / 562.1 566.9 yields 1.01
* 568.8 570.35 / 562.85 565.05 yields 0.91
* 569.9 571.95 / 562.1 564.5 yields 1.04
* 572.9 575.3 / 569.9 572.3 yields 0.92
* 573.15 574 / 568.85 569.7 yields 1.15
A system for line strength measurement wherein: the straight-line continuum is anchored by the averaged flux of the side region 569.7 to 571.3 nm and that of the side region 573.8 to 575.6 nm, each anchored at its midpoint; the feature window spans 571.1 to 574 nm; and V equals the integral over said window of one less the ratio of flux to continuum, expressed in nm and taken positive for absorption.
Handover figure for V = -0.14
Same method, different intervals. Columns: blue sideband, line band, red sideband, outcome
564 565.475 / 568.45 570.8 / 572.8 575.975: 0.116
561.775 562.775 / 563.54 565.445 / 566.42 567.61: 0.029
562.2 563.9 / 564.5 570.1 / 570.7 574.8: 0.088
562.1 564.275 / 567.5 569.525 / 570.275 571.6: 0.064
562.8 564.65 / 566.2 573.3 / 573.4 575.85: -0.135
